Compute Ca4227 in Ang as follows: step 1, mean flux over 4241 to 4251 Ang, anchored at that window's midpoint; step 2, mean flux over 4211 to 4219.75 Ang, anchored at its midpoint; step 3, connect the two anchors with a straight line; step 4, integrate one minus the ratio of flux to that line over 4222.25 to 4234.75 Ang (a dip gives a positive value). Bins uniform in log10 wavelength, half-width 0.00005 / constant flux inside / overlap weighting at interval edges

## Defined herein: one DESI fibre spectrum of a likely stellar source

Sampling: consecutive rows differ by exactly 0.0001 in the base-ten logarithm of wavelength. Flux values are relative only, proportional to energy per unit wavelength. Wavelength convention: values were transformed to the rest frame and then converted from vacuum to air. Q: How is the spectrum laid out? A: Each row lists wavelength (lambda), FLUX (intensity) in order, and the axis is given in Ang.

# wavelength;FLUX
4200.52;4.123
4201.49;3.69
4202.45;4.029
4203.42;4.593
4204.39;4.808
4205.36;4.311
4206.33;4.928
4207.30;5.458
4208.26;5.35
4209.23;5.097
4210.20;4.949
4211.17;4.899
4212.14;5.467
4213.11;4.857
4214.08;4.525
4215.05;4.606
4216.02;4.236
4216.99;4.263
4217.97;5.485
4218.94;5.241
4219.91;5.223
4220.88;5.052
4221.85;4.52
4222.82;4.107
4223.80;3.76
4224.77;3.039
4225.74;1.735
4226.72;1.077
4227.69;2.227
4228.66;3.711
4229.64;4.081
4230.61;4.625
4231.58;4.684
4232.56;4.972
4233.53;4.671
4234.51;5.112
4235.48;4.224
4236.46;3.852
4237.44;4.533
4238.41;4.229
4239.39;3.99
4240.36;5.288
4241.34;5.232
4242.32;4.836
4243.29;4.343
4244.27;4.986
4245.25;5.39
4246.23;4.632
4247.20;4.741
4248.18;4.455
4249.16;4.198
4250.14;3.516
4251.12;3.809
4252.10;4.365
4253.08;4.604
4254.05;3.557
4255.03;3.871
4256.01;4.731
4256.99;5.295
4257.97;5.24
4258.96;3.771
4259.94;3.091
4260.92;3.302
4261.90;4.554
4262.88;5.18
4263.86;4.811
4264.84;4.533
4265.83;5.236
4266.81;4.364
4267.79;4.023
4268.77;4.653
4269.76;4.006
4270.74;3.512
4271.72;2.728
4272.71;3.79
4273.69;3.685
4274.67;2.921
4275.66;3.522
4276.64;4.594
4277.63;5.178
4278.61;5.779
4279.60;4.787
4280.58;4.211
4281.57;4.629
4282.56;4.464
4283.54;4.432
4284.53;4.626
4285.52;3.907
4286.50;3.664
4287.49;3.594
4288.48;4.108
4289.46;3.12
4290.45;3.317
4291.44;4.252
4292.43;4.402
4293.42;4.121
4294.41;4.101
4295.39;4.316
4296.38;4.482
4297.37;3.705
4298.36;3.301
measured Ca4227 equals 2.8 Ang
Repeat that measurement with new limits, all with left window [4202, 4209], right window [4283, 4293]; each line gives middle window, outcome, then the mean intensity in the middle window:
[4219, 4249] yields 1.6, 4.26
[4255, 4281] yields -0.8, 4.28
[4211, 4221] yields -0.4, 4.89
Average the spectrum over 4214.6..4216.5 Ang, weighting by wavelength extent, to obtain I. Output 4.42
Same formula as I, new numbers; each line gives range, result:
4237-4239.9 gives 4.27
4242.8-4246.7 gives 4.84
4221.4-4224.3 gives 4.11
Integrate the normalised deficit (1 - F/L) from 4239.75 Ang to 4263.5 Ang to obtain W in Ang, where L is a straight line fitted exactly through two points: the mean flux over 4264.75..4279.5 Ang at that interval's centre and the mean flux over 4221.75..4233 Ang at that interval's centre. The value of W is -3.7 Ang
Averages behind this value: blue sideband 3.5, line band 4.46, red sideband 4.17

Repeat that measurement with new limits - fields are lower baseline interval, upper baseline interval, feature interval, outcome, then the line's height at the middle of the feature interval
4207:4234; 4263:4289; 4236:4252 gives -0.74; 4.3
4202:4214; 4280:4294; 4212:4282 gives 2.67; 4.48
